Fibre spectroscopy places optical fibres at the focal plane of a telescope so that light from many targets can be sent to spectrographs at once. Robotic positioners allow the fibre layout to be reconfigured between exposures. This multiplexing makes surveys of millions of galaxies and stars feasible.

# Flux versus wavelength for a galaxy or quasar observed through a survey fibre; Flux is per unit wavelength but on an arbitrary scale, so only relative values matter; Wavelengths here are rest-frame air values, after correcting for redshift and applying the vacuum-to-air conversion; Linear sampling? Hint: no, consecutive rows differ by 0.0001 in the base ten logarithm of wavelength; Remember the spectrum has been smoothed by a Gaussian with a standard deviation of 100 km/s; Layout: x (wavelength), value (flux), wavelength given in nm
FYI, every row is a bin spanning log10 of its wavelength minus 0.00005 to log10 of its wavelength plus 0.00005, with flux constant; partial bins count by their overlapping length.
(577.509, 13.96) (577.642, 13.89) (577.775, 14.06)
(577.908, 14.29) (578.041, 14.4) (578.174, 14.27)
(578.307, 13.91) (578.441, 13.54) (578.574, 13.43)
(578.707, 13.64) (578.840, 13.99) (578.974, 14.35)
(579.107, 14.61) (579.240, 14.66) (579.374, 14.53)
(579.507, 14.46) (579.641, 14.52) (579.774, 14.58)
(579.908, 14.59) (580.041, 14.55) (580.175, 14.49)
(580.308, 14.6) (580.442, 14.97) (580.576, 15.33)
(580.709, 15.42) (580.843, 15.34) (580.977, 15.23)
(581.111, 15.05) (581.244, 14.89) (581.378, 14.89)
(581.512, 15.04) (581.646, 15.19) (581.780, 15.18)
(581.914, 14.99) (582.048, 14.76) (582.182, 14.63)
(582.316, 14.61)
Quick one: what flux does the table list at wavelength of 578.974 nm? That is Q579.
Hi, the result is 14.35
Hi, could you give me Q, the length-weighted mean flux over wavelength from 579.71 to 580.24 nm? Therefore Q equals 14.5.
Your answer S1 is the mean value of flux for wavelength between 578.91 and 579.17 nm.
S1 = 14.5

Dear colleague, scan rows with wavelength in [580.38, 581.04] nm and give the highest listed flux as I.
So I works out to 15.42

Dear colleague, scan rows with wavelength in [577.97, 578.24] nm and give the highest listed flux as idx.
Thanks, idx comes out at 14.4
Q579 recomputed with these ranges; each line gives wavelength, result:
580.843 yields 15.34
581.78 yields 15.18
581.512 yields 15.04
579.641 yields 14.52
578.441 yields 13.54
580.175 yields 14.49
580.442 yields 14.97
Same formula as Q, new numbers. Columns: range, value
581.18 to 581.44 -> 14.9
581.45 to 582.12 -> 15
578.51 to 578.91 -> 13.7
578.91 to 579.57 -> 14.5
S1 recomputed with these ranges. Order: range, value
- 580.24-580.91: 15.1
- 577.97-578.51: 14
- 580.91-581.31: 15.1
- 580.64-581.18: 15.3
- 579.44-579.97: 14.5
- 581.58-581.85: 15.2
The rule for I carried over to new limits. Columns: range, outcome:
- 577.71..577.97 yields 14.29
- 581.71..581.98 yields 15.18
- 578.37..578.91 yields 13.99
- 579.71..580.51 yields 14.97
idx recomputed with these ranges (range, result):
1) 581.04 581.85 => 15.19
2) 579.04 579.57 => 14.66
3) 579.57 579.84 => 14.58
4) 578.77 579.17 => 14.61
